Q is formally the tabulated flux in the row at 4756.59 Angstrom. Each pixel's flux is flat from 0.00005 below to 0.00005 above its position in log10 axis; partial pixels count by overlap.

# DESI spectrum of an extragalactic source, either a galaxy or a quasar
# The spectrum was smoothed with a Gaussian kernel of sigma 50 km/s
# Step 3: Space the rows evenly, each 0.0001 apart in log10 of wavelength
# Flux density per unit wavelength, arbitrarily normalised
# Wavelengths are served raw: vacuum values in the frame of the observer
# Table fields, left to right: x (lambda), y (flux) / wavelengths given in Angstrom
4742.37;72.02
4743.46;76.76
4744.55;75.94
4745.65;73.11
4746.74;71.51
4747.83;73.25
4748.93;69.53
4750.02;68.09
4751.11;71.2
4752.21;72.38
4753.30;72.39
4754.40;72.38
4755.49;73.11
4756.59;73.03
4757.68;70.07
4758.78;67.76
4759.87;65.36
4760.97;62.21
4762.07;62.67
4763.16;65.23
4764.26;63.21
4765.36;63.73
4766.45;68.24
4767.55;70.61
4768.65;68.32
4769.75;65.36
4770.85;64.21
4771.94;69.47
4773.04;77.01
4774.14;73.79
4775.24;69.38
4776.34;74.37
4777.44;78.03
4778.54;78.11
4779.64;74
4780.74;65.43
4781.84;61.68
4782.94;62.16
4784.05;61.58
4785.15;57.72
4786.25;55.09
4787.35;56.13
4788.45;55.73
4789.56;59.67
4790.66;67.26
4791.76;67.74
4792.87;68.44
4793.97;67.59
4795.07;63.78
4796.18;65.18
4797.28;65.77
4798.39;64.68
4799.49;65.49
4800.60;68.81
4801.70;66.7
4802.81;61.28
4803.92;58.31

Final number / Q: 73.03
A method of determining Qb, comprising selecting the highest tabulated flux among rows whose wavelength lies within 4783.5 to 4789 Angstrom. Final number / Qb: 61.58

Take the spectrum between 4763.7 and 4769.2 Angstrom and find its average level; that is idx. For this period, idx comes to 66.8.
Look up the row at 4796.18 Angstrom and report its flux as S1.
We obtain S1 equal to 65.18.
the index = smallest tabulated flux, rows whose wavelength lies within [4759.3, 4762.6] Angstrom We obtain 62.21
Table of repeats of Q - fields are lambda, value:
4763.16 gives 65.23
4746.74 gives 71.51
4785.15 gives 57.72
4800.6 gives 68.81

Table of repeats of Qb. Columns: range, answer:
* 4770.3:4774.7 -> 77.01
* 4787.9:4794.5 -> 68.44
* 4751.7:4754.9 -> 72.39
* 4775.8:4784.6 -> 78.11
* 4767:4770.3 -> 70.61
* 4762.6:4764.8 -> 65.23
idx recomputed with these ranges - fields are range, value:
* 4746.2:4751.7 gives 70.7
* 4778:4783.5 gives 68.2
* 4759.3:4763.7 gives 64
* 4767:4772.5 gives 67.6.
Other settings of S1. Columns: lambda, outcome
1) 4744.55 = 75.94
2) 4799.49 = 65.49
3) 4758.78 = 67.76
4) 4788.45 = 55.73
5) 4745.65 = 73.11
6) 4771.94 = 69.47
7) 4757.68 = 70.07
